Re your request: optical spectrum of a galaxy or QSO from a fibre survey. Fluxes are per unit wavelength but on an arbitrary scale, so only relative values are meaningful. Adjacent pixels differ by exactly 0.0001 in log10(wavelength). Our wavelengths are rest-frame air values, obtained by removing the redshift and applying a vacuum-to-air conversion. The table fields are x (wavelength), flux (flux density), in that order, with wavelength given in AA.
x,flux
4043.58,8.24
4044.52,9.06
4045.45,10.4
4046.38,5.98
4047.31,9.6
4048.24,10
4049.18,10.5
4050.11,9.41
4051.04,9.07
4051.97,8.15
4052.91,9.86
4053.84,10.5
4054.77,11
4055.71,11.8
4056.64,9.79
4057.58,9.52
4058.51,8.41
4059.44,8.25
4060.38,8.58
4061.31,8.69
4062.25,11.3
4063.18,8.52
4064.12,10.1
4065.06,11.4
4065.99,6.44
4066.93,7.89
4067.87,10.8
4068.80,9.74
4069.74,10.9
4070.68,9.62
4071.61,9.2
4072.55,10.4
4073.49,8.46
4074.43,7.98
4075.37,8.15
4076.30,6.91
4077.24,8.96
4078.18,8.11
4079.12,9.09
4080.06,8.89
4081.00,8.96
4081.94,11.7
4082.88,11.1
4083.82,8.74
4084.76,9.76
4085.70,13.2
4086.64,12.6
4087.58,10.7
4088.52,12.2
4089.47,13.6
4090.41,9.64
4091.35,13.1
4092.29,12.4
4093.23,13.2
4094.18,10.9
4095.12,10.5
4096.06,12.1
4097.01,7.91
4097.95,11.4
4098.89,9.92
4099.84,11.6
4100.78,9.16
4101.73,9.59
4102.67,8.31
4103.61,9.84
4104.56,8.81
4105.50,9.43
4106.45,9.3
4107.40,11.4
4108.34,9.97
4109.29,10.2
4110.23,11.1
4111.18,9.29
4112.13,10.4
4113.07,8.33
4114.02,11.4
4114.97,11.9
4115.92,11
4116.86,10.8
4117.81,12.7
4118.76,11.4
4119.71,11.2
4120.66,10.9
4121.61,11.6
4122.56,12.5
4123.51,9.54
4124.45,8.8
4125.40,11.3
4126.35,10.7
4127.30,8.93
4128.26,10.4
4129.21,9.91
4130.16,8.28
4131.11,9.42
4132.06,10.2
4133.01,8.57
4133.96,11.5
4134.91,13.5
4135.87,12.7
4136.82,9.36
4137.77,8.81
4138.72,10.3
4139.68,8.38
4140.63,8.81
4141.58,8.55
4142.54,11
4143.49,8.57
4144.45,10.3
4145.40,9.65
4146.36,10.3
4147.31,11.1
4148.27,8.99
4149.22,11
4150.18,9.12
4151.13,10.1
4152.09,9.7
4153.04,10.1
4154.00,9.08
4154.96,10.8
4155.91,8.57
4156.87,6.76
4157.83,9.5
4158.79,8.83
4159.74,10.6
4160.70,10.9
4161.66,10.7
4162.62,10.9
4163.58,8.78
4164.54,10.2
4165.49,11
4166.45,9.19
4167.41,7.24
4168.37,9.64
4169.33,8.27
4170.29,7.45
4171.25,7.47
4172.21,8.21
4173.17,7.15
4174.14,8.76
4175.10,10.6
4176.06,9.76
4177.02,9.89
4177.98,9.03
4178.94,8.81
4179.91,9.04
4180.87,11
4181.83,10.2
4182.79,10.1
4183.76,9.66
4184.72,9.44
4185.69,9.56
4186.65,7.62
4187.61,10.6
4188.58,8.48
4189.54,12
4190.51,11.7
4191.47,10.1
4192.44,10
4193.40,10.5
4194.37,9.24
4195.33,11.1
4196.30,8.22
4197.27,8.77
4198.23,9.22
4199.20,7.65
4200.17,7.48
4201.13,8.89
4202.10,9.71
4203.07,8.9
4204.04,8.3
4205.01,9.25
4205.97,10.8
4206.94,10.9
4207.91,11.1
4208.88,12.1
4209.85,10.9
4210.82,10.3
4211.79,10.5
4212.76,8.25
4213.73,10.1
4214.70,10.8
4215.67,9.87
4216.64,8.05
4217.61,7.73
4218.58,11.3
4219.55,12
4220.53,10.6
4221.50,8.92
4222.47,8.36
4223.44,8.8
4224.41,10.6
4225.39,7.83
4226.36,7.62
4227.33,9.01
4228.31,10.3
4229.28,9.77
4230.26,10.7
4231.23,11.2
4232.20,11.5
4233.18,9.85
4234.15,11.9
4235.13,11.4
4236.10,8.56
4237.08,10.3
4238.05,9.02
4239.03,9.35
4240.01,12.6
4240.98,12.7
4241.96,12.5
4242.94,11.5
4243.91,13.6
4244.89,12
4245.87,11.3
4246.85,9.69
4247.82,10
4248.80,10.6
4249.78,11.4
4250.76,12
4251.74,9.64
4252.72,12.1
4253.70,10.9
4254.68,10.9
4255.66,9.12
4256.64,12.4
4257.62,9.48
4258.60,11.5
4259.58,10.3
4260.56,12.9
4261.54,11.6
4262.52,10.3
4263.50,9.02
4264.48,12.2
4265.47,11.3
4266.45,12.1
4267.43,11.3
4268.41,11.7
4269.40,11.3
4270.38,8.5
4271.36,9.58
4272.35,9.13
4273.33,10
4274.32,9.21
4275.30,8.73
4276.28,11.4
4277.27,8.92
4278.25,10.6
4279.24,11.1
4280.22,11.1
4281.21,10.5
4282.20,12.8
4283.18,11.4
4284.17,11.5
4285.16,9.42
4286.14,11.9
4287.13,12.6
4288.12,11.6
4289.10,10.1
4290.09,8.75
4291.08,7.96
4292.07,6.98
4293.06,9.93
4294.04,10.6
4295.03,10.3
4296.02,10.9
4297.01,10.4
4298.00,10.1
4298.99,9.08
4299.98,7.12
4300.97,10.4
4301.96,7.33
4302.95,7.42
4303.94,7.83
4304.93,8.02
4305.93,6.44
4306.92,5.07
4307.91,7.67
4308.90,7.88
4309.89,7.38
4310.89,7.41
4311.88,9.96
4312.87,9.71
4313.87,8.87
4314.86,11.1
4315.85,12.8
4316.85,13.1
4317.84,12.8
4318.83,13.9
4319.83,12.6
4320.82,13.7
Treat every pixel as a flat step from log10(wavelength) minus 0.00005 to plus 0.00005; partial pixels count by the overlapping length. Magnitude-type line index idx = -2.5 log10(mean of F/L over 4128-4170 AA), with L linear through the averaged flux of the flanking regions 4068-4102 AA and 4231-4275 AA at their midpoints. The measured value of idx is 0.082 mag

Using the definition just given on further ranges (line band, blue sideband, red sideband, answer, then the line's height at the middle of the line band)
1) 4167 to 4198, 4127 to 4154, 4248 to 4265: 0.10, 10.3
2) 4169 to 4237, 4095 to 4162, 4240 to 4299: 0.09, 10.4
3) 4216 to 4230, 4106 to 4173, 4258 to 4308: 0.07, 9.96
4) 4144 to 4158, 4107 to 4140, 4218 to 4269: 0.09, 10.5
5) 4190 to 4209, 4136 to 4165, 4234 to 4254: 0.08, 10.4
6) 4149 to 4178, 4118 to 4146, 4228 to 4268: 0.12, 10.4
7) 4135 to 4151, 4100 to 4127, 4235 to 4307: 0.05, 10.4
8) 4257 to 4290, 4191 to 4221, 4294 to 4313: -0.21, 8.87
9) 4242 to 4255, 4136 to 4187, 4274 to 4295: -0.12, 10.1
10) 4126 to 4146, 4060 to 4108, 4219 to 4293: 0.03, 10.2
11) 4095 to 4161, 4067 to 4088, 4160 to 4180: -0.07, 9.43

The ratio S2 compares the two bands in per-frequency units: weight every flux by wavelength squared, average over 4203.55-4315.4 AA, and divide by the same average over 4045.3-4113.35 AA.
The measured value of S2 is 1.1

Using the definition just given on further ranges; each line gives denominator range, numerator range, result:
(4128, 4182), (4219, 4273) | 1.16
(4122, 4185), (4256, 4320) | 1.11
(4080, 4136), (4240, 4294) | 1.09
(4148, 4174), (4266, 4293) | 1.18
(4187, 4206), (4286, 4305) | 1.04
